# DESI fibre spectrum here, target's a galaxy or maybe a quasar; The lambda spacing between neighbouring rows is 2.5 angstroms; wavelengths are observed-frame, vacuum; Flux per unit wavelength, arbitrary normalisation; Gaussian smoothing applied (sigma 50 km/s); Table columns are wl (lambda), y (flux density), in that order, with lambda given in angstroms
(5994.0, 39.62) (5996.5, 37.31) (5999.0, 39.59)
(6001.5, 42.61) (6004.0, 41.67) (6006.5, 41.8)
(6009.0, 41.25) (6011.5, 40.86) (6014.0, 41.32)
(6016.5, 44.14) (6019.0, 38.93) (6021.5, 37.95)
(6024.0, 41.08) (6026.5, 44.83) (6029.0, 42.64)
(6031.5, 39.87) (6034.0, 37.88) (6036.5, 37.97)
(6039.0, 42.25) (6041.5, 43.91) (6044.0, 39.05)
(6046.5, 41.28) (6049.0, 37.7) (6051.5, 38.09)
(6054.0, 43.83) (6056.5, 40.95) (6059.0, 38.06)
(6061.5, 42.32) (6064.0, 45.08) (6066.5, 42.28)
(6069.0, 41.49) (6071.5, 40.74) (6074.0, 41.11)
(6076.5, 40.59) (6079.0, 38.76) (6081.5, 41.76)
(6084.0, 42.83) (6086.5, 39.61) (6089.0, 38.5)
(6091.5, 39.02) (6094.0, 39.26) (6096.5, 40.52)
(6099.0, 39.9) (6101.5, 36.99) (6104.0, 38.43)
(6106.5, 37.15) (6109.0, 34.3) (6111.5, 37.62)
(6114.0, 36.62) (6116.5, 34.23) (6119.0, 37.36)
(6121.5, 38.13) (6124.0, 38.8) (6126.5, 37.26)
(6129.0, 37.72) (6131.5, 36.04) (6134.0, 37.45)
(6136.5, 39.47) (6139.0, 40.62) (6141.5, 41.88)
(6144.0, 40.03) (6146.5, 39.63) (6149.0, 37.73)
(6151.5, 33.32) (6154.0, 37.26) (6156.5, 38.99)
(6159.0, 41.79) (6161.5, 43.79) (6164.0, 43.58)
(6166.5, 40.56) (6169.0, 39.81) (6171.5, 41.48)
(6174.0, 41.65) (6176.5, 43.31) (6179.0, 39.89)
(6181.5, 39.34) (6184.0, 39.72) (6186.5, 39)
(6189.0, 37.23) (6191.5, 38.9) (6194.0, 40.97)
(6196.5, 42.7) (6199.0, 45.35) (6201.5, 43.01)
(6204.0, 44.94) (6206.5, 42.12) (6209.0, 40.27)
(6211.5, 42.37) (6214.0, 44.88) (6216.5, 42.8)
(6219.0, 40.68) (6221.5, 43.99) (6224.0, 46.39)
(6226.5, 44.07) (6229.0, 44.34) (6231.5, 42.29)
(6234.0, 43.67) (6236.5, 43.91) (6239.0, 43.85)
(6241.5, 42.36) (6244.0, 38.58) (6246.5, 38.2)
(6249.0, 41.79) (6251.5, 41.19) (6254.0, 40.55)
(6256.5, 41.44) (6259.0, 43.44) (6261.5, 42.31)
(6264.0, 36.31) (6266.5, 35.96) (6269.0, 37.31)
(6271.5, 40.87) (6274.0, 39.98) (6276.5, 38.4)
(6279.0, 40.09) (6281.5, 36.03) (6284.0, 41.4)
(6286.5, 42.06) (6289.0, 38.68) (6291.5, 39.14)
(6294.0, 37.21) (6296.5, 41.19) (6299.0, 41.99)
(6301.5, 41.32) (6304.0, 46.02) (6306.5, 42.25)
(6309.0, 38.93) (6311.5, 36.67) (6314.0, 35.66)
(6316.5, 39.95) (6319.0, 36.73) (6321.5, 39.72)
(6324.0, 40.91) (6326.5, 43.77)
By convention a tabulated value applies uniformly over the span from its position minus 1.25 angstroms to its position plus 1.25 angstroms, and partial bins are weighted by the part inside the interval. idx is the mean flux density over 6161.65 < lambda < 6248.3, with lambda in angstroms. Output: 42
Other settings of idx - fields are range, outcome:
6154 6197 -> 40.6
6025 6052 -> 40.6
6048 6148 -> 39.3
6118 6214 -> 40.2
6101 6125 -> 36.9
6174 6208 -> 41.3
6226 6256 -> 42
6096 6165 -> 38.4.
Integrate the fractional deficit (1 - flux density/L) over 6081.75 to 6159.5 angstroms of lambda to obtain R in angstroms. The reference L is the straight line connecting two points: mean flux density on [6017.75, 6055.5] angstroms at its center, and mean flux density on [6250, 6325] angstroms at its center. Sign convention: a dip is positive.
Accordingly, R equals 3.68 angstroms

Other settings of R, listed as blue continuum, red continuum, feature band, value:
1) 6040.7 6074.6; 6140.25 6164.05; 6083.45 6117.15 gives 1.87 angstroms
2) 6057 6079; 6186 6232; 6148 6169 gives 1.20 angstroms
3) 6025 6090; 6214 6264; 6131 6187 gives 2.42 angstroms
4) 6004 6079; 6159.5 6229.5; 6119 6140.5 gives 1.76 angstroms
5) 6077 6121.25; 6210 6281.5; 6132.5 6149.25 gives -0.14 angstroms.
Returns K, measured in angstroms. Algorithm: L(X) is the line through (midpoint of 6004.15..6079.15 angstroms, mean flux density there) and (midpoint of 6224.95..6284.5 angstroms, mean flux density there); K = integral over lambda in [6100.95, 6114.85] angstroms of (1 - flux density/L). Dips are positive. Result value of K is 1.4 angstroms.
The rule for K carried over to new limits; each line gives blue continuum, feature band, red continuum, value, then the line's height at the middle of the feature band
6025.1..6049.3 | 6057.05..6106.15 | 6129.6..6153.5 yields -0.63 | 39.8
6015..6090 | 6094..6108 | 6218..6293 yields 0.79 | 40.9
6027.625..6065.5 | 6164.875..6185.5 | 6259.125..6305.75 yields -0.24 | 40.3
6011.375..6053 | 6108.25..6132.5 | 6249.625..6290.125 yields 2.06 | 40.3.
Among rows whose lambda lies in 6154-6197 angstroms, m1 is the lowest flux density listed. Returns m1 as 37.23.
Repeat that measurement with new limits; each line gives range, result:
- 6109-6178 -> 33.32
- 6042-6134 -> 34.23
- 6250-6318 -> 35.66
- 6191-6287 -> 35.96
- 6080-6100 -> 38.5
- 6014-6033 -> 37.95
